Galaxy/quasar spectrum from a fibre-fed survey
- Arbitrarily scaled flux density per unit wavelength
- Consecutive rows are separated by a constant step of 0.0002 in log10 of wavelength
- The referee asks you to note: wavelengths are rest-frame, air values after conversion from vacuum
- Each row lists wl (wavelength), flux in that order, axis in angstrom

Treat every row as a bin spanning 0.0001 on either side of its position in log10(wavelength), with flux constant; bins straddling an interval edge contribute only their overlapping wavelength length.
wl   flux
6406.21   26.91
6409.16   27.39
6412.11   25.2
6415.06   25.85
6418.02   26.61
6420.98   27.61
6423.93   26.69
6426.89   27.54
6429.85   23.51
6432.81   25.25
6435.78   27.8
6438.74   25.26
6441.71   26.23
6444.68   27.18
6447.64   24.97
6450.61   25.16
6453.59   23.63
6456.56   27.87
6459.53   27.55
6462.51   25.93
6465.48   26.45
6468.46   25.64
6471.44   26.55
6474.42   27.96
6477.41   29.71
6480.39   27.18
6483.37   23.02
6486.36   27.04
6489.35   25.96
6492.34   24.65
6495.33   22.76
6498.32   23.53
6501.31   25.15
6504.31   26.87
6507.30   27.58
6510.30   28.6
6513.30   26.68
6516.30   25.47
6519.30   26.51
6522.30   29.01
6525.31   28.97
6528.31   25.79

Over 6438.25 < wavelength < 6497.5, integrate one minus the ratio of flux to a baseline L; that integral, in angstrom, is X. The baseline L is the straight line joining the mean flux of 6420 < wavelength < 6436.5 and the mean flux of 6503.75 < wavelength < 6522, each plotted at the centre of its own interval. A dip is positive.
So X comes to 1.5 angstrom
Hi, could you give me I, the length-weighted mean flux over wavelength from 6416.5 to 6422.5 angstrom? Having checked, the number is 27.1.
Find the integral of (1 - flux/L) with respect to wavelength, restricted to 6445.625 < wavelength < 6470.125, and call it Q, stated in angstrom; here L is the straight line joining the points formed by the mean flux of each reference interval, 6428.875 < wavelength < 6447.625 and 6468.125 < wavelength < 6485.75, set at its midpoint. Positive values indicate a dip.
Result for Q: 0.4 angstrom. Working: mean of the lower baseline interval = 25.9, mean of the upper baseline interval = 26.8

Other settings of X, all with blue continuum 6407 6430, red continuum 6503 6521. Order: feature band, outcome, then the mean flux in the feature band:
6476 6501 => 1.31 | 25.5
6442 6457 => 0.56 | 25.7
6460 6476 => 0.10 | 26.6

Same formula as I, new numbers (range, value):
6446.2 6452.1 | 25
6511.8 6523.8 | 26.9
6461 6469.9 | 26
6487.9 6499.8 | 24.2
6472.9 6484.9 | 27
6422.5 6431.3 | 25.9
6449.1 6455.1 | 24.4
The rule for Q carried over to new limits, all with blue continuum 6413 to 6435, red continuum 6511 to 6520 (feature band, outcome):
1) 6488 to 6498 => 0.77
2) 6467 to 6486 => -0.28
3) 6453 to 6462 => -0.11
